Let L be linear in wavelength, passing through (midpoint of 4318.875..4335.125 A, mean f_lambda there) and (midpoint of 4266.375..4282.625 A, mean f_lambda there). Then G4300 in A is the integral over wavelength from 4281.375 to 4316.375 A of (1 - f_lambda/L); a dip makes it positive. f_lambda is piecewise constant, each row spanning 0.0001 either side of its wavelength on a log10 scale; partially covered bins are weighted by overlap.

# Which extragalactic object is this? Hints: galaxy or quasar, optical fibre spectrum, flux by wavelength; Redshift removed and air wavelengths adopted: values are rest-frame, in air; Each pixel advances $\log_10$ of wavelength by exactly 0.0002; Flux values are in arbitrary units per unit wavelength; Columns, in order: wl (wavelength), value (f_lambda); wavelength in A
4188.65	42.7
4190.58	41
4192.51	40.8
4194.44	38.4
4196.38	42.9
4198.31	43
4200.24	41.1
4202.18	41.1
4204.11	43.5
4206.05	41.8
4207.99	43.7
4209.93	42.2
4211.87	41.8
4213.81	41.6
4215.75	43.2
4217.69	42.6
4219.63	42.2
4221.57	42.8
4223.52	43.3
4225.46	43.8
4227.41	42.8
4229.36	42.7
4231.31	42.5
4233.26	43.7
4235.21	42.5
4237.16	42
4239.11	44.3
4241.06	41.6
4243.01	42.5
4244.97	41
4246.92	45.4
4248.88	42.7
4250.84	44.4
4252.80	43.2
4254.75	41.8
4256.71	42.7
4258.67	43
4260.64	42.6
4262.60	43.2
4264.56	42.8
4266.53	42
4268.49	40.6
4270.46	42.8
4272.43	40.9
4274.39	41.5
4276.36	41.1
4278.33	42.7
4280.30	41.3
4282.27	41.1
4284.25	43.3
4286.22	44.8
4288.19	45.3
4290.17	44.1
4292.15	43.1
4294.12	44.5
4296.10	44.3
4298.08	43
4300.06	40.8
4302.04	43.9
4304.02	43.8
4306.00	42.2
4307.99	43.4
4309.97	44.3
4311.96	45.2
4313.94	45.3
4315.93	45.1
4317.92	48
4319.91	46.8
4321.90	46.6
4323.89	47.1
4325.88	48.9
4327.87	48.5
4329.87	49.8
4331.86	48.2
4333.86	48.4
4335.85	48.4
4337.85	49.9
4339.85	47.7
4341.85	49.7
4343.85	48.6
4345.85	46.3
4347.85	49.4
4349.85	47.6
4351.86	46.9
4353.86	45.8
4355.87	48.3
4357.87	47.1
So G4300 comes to 0.6 A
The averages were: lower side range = 41.6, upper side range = 48.1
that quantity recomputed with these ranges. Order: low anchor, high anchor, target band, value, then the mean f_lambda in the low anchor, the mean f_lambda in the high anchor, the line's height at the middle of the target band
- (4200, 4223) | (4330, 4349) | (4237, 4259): 0.6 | 42.4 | 48.6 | 44.1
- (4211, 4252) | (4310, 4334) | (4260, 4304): 2.4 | 42.8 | 47.2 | 45.2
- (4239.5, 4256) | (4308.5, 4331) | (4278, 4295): 0.6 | 42.9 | 46.8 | 45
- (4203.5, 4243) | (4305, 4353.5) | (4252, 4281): 1.5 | 42.7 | 47.2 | 44.5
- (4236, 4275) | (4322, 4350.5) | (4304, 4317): 0.6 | 42.6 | 48.4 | 46.6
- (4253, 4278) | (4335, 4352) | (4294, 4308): 0.6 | 42.1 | 48.3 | 45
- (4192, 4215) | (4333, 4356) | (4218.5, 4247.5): 0.2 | 41.8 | 48.1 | 43.1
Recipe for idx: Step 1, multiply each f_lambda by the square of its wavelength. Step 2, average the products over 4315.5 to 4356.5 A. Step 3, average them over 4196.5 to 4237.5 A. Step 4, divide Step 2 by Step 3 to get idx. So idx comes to 1.19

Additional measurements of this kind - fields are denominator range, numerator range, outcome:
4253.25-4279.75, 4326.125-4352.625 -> 1.19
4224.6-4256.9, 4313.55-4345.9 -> 1.16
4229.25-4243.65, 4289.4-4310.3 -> 1.05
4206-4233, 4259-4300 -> 1.03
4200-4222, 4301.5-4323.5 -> 1.12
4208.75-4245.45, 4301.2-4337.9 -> 1.14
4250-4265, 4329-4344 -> 1.18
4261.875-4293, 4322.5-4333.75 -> 1.17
